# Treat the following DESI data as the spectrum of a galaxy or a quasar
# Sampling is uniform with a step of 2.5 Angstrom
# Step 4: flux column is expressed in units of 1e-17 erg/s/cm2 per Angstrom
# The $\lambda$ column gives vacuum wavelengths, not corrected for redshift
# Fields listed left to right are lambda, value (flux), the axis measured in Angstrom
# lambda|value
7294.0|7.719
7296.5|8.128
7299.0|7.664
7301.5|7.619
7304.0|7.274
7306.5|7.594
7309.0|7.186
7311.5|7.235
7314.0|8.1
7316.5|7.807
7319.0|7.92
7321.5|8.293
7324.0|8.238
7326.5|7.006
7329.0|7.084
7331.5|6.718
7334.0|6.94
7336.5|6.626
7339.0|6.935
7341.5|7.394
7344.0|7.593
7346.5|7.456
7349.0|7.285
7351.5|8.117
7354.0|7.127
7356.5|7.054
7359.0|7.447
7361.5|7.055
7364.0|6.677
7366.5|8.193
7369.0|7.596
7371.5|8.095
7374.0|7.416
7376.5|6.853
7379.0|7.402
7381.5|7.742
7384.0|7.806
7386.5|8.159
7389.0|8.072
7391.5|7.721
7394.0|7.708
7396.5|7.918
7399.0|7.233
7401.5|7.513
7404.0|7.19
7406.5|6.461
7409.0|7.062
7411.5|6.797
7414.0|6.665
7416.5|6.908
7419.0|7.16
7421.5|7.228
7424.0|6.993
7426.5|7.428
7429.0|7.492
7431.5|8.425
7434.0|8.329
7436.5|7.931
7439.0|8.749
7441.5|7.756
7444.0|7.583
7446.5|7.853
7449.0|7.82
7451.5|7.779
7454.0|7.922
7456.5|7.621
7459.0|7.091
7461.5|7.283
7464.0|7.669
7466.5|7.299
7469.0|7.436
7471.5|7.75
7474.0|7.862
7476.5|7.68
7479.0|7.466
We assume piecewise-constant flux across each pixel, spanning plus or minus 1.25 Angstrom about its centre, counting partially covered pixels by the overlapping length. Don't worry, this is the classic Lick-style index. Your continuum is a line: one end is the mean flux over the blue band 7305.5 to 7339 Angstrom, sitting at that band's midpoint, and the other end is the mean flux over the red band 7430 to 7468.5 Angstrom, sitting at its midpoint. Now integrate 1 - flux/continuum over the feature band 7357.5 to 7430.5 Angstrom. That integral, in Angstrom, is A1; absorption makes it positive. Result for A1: 2.4 Angstrom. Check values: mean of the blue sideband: 7.42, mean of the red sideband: 7.8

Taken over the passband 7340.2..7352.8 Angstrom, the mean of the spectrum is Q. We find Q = 7.56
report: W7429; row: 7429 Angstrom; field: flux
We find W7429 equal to 7.492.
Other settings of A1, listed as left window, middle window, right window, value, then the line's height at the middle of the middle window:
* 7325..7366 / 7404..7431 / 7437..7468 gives 1.7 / 7.53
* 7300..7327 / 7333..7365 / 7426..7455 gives 2.2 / 7.75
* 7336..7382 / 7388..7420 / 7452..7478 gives 0.9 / 7.46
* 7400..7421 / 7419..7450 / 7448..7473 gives -2.2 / 7.26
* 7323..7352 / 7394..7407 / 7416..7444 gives 0.3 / 7.55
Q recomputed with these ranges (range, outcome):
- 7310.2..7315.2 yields 7.66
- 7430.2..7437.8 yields 8.23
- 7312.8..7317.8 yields 7.95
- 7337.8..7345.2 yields 7.31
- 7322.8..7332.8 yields 7.26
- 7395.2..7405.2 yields 7.47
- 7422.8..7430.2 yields 7.31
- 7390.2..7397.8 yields 7.78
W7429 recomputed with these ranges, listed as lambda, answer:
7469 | 7.436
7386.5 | 8.159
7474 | 7.862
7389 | 8.072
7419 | 7.16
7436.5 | 7.931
